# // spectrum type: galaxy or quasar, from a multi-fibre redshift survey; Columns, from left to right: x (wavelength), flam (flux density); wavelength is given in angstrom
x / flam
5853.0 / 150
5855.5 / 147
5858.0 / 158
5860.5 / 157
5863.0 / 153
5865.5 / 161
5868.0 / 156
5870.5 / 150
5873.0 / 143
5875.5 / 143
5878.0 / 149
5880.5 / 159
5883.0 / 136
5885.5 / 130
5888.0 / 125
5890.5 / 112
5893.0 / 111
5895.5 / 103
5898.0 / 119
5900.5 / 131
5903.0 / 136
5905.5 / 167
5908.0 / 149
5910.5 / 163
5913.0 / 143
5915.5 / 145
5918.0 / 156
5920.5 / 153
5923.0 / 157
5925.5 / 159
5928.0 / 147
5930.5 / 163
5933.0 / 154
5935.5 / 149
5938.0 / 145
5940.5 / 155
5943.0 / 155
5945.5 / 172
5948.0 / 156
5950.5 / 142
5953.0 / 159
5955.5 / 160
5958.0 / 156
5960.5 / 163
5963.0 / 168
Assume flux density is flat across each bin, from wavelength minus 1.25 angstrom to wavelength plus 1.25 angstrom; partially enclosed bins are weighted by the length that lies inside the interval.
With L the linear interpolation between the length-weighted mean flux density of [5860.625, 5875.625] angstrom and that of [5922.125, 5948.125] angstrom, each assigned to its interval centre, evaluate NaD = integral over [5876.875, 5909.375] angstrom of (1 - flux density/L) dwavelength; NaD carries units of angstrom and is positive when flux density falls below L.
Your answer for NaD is 4.34 angstrom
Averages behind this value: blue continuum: 152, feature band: 133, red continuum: 156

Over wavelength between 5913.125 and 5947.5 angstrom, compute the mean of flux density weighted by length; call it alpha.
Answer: 154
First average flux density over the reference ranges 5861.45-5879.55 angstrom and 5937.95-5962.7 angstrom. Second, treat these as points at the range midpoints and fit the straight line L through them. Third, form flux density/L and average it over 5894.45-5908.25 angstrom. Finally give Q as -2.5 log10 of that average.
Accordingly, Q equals 0.15 mag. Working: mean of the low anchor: 151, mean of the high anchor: 157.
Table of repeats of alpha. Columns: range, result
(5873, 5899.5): 129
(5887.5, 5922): 137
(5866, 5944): 144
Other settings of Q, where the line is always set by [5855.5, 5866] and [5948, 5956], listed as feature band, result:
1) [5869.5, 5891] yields 0.12 mag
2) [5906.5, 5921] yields 0.02 mag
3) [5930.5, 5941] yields 0.01 mag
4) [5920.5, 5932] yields -0.01 mag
